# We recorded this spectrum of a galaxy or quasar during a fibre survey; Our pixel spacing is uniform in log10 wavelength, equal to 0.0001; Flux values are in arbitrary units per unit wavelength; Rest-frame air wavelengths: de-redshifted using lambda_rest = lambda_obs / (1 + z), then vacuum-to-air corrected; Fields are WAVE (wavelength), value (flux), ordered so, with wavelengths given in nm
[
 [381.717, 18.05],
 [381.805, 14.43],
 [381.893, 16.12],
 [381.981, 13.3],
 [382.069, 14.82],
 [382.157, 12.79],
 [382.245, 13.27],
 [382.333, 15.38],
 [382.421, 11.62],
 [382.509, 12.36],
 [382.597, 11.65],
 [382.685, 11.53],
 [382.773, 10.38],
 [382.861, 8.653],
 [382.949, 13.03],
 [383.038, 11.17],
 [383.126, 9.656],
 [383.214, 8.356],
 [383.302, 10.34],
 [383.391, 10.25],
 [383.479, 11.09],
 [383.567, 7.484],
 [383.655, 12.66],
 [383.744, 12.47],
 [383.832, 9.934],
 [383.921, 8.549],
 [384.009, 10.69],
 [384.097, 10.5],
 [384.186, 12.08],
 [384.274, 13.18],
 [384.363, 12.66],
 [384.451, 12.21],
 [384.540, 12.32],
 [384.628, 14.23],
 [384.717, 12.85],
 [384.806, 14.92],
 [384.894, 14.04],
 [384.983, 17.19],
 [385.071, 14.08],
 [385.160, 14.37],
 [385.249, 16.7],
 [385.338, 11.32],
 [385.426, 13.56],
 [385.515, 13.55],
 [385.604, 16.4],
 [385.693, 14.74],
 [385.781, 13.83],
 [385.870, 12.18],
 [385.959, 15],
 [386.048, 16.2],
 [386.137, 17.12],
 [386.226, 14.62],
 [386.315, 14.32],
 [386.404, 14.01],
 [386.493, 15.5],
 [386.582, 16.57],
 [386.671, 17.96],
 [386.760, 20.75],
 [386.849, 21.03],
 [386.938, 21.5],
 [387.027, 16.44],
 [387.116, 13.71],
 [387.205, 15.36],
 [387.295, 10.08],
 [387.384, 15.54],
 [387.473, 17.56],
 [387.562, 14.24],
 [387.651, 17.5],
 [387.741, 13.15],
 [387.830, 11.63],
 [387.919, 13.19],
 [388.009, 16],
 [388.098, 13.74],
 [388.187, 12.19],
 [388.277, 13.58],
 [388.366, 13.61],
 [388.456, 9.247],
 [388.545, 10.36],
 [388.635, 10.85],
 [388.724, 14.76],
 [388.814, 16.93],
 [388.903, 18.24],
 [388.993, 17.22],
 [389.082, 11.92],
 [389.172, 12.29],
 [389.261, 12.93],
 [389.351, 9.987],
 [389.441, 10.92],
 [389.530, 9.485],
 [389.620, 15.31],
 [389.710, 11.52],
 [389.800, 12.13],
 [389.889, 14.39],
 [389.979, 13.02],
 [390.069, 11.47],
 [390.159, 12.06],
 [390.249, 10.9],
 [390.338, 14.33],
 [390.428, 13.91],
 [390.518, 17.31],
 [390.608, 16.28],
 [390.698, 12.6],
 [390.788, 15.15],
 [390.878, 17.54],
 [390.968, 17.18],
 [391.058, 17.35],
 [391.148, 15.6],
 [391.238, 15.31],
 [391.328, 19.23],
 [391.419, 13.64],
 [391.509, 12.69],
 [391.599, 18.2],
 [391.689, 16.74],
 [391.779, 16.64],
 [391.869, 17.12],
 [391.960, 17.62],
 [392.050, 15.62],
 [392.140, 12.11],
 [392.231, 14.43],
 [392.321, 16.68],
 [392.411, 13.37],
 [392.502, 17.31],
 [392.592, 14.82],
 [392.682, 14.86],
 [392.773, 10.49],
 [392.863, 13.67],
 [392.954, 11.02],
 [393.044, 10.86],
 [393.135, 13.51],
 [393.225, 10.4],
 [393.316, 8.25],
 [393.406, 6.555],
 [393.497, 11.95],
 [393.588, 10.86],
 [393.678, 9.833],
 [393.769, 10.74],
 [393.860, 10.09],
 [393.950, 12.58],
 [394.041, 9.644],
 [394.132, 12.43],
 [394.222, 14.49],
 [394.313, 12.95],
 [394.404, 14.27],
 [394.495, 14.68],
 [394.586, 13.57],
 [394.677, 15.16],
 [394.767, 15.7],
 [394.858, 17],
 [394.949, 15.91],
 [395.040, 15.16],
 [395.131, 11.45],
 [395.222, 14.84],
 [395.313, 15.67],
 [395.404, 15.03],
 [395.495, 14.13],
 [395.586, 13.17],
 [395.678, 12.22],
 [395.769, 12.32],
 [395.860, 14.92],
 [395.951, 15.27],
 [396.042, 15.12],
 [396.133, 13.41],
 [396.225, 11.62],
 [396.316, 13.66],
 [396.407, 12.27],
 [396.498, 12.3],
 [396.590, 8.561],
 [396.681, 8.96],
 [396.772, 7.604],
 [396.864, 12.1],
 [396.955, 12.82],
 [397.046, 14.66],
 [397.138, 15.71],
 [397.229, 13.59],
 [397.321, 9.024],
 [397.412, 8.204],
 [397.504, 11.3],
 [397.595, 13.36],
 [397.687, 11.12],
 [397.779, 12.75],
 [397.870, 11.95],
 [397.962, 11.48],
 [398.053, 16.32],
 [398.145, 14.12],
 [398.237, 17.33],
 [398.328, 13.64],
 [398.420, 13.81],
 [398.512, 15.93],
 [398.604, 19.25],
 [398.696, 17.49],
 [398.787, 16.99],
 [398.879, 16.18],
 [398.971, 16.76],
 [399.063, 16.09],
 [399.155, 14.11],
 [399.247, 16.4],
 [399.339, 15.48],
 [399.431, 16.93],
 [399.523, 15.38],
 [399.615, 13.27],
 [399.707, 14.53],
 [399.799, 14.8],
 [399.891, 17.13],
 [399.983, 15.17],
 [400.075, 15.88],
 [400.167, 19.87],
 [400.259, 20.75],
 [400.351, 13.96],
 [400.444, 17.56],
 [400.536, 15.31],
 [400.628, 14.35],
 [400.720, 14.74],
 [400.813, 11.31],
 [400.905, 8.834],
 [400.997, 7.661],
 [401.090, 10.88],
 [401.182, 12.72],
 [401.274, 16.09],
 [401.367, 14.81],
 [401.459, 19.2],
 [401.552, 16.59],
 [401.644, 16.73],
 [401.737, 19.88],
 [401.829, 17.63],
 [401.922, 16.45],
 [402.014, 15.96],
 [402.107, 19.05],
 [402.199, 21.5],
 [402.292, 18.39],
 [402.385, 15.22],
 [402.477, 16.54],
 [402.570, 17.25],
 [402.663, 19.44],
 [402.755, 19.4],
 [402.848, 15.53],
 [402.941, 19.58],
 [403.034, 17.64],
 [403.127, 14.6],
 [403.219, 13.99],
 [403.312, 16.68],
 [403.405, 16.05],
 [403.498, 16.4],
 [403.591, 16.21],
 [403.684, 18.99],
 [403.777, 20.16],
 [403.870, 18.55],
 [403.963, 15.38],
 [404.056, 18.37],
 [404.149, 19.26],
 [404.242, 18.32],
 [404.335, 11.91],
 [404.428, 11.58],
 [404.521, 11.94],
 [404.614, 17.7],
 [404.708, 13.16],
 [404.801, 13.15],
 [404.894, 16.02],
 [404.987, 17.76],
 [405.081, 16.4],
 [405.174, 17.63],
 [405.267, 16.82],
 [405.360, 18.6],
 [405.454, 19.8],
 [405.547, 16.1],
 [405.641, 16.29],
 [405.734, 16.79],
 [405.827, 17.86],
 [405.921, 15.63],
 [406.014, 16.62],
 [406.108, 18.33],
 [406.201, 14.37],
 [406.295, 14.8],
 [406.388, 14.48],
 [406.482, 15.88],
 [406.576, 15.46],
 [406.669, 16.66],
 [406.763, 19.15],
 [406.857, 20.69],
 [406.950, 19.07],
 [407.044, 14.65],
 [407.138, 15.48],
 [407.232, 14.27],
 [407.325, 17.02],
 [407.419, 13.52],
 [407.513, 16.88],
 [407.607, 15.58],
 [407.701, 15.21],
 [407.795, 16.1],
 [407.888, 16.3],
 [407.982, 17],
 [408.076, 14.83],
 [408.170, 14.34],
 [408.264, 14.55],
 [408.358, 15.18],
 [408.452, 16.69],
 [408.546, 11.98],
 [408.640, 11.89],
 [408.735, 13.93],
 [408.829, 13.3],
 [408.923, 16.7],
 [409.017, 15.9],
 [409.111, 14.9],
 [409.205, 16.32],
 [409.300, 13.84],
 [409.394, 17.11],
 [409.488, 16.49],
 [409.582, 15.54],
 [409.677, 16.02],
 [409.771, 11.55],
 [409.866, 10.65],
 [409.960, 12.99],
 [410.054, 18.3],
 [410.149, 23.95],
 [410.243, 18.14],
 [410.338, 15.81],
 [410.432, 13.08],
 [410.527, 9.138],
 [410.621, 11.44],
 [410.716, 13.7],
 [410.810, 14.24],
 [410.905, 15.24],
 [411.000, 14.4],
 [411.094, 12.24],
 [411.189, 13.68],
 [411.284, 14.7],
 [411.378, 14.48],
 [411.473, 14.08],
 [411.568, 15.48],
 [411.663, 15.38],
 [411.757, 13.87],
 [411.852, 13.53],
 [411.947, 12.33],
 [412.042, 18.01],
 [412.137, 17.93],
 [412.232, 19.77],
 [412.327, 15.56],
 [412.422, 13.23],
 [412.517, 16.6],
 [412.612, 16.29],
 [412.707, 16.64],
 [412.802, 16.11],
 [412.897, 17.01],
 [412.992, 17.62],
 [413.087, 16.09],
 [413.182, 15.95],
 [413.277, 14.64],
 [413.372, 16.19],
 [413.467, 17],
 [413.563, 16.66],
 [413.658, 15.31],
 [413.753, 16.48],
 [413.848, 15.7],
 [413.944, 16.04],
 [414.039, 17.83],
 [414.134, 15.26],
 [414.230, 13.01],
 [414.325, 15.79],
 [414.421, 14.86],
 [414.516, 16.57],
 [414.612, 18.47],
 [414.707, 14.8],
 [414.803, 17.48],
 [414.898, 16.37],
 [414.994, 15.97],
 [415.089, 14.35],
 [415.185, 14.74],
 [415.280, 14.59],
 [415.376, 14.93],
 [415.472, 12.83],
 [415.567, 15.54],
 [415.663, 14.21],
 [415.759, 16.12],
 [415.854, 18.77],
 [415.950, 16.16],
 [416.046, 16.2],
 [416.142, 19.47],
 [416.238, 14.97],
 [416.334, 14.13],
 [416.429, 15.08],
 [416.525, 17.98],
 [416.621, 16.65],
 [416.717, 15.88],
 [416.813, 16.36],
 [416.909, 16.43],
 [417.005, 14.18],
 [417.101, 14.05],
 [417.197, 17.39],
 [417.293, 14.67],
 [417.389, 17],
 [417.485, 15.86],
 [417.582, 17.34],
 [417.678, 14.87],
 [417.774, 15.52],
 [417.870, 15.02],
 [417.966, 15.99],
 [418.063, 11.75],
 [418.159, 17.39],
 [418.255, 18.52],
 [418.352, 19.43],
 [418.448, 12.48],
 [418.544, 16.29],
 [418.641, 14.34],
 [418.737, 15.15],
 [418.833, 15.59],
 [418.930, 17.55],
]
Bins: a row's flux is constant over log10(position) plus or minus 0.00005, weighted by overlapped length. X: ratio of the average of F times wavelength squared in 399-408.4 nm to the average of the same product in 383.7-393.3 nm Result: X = 1.23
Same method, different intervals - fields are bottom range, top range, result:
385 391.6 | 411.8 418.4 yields 1.26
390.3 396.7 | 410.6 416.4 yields 1.24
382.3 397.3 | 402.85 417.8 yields 1.29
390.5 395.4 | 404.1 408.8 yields 1.21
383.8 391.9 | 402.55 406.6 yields 1.26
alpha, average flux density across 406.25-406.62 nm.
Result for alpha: 15.1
